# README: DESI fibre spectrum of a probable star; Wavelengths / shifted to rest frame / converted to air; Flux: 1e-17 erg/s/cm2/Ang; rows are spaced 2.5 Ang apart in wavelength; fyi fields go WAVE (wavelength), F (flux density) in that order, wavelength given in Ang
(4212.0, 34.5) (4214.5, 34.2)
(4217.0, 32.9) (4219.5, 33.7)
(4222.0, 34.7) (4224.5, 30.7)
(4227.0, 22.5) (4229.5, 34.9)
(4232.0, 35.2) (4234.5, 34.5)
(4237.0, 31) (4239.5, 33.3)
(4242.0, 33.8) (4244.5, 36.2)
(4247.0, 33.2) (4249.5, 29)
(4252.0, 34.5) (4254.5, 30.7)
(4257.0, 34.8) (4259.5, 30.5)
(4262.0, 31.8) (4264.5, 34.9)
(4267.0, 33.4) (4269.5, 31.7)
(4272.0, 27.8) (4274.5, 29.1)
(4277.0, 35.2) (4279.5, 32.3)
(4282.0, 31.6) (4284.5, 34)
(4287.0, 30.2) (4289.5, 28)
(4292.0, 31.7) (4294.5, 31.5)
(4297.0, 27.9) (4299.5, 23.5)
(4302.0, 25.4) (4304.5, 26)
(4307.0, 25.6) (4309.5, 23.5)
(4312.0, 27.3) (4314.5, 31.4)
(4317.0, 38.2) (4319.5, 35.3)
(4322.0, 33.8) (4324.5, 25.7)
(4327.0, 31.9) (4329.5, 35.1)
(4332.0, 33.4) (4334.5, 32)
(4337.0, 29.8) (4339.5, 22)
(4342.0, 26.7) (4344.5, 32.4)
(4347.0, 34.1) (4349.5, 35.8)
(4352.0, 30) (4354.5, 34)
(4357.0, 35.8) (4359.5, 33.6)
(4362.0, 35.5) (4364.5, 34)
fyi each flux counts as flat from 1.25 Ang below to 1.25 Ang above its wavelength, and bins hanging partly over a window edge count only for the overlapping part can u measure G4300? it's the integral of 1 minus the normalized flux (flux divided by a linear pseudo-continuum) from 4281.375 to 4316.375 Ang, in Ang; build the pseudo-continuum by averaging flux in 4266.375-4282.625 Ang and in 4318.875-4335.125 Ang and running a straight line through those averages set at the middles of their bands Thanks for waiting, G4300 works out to 3.7 Ang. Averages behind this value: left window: 31.5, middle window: 28.5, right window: 32.4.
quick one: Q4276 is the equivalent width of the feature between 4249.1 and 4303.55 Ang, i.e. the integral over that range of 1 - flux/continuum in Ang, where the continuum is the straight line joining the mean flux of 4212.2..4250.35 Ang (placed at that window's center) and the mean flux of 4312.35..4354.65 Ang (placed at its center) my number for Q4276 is 2.4 Ang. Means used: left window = 32.7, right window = 31.7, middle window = 30.9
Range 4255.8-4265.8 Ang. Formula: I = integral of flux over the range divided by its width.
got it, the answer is 33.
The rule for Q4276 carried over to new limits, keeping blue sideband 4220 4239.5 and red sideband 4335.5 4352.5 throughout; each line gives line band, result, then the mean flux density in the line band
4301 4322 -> 0.9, 29.4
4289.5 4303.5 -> 1.4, 28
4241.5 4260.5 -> -0.7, 32.8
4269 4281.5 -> 0.0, 31.2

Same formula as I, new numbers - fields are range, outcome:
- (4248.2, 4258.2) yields 32.2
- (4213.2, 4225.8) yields 33.2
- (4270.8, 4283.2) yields 31.2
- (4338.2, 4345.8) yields 27.1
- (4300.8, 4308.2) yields 25.7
